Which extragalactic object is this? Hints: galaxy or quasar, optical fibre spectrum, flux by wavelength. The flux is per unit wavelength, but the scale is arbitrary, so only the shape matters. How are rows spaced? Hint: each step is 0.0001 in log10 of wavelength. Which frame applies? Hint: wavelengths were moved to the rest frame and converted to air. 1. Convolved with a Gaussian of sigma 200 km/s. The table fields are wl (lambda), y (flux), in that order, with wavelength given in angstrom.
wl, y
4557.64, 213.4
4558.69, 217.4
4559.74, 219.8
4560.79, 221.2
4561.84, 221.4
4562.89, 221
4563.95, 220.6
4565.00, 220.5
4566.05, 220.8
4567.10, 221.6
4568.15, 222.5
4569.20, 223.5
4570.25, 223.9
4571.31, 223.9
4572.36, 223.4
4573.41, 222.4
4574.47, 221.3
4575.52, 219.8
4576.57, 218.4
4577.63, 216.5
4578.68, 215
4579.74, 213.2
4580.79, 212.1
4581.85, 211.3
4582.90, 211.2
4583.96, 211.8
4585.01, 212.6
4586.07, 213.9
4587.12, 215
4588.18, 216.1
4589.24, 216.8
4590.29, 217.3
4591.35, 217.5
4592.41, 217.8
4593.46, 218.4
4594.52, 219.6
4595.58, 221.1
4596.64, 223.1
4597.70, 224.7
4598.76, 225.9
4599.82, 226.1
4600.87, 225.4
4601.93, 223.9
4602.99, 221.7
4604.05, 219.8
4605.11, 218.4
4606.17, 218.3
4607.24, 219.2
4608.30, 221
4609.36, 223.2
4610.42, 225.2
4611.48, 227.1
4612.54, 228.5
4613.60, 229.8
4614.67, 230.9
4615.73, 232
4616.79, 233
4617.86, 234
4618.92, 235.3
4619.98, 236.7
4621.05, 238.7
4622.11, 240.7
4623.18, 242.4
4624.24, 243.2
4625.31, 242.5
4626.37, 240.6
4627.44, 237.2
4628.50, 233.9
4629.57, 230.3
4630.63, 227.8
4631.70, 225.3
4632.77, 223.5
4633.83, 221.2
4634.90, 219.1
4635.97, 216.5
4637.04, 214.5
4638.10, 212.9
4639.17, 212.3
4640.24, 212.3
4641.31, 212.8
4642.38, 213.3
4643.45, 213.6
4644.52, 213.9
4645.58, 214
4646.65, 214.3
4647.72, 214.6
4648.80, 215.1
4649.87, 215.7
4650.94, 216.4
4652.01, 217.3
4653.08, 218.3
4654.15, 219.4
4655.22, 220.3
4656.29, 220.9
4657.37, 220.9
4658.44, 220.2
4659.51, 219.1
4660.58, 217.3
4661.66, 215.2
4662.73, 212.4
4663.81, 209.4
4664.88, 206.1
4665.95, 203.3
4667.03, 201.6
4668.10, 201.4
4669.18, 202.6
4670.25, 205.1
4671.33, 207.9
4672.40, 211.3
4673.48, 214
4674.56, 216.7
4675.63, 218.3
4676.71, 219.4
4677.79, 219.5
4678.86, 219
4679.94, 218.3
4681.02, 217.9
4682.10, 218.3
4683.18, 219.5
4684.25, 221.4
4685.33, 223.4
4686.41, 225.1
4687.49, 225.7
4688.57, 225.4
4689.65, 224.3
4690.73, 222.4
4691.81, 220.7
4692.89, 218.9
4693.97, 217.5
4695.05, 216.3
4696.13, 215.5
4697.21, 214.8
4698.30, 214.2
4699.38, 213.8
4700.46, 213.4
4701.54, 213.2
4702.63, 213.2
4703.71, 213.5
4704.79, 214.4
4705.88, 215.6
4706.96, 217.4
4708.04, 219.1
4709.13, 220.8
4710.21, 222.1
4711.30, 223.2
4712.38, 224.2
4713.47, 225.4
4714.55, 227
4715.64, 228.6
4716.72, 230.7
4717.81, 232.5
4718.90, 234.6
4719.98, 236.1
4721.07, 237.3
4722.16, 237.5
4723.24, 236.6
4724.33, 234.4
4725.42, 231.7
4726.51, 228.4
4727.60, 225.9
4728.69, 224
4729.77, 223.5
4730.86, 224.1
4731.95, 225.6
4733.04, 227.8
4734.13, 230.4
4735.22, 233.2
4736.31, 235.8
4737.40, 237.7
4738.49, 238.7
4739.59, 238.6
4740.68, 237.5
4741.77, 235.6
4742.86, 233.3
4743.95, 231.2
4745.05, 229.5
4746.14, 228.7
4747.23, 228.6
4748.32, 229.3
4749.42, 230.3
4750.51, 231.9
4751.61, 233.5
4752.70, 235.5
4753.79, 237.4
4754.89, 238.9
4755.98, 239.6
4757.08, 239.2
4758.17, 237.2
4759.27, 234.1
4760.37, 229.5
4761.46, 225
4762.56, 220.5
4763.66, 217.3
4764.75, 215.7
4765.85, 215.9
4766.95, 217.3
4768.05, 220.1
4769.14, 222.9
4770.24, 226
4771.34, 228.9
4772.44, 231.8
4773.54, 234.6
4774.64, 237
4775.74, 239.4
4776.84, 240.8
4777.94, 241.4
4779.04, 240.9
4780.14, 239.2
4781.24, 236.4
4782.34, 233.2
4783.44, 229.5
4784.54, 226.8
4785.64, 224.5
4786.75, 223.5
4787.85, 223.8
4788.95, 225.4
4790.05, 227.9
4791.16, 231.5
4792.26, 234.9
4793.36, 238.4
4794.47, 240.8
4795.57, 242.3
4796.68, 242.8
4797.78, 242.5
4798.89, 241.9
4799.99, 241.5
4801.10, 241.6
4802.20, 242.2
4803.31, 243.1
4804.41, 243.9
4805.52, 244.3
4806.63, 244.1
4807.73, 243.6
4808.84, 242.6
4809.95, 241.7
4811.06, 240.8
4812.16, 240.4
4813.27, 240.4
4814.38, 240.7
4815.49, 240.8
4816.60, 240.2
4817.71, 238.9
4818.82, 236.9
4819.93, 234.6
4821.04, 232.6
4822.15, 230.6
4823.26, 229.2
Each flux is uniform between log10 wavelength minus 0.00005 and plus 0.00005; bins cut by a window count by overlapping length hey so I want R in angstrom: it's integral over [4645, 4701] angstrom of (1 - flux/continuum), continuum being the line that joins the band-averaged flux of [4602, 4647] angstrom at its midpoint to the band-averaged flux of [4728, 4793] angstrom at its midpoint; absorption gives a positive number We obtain 2.8 angstrom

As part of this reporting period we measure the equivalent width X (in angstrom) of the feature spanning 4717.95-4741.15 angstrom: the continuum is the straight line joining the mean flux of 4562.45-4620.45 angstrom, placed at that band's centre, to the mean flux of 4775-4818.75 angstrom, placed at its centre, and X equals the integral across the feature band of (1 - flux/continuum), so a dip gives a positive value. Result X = 0.0 angstrom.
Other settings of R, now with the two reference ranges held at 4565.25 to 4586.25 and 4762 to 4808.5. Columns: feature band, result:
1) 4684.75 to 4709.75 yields 1.0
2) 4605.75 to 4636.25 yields -1.2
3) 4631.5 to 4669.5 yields 1.5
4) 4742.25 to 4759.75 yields -0.2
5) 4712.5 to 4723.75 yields -0.2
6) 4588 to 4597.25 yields 0.0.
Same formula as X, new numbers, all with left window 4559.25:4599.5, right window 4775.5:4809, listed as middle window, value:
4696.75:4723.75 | 0.82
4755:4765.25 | 0.23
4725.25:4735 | 0.21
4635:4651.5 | 0.74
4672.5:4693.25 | 0.69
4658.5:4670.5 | 0.91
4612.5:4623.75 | -0.65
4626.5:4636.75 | -0.14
